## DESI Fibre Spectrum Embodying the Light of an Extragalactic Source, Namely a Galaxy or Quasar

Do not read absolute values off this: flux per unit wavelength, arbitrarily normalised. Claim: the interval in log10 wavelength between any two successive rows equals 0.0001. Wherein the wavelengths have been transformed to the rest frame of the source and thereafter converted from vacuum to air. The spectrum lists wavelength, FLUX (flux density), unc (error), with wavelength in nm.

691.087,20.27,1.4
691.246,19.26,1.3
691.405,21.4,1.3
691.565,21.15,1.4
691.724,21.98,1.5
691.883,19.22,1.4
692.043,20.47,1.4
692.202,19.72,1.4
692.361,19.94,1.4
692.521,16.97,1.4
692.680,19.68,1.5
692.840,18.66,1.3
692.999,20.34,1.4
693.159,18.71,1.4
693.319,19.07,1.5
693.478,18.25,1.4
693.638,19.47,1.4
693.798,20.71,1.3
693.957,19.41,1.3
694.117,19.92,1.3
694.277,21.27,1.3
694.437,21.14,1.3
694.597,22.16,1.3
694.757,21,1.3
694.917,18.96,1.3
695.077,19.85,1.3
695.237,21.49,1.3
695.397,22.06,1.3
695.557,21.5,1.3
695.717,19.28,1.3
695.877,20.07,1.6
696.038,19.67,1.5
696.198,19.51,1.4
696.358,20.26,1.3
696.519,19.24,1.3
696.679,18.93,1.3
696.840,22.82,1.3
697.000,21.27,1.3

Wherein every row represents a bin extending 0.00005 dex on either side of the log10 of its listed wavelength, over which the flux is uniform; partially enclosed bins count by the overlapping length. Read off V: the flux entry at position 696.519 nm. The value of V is 19.24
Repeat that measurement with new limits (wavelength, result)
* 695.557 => 21.5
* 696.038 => 19.67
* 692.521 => 16.97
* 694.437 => 21.14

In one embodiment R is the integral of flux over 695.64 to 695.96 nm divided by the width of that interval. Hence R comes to 19.6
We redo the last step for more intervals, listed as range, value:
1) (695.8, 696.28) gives 19.7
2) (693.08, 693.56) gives 18.7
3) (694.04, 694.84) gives 21.1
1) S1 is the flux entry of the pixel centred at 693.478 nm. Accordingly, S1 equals 18.25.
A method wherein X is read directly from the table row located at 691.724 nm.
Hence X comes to 21.98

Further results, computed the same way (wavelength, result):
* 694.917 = 18.96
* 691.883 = 19.22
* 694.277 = 21.27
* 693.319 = 19.07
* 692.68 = 19.68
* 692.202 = 19.72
